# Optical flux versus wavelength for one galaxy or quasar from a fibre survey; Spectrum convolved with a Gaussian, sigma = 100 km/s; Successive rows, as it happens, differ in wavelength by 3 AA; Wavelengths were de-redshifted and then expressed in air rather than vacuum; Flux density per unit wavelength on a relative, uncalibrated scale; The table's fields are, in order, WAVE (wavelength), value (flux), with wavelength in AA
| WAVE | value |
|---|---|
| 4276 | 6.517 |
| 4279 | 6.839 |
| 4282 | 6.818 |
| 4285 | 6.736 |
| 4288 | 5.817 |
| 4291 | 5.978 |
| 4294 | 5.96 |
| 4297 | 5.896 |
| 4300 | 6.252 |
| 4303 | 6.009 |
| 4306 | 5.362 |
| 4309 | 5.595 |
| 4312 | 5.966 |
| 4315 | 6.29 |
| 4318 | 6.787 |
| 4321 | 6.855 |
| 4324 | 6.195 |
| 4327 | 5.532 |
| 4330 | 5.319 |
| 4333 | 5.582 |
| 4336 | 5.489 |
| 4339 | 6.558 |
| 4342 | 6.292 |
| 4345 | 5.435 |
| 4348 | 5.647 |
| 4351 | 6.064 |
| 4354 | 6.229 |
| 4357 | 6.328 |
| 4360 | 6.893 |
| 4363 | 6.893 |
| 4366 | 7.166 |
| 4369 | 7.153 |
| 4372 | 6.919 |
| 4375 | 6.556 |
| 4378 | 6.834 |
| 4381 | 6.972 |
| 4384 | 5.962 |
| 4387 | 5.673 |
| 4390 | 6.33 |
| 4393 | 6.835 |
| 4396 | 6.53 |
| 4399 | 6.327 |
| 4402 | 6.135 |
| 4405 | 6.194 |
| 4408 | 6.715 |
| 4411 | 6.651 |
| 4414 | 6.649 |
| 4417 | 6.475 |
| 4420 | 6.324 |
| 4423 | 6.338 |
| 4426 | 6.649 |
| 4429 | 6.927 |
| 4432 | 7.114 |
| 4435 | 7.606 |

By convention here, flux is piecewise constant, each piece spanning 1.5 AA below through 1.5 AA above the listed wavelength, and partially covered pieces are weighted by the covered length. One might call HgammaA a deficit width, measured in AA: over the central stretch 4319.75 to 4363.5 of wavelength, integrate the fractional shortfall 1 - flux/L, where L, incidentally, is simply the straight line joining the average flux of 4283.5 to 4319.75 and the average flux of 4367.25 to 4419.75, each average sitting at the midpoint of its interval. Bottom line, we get 1.4 AA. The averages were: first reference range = 6.06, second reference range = 6.52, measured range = 6.06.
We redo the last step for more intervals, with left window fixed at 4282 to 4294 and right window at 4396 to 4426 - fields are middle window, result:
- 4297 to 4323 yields 0.6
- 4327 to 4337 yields 1.3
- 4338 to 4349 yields 0.6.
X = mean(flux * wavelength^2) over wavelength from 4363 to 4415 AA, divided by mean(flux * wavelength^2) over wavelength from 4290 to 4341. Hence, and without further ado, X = 1.1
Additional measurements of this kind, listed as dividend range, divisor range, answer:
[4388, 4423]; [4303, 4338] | 1.13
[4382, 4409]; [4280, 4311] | 1.09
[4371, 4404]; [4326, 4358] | 1.12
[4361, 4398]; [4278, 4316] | 1.13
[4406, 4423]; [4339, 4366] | 1.07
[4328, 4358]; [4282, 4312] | 1.00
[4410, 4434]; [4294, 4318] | 1.18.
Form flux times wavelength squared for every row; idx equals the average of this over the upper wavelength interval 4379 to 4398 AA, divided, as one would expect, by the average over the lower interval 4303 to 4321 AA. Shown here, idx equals 1.1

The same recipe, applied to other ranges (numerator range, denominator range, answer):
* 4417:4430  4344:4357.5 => 1.14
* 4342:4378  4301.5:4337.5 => 1.12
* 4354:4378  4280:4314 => 1.16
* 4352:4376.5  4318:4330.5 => 1.12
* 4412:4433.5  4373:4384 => 1.01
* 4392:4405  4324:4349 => 1.14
